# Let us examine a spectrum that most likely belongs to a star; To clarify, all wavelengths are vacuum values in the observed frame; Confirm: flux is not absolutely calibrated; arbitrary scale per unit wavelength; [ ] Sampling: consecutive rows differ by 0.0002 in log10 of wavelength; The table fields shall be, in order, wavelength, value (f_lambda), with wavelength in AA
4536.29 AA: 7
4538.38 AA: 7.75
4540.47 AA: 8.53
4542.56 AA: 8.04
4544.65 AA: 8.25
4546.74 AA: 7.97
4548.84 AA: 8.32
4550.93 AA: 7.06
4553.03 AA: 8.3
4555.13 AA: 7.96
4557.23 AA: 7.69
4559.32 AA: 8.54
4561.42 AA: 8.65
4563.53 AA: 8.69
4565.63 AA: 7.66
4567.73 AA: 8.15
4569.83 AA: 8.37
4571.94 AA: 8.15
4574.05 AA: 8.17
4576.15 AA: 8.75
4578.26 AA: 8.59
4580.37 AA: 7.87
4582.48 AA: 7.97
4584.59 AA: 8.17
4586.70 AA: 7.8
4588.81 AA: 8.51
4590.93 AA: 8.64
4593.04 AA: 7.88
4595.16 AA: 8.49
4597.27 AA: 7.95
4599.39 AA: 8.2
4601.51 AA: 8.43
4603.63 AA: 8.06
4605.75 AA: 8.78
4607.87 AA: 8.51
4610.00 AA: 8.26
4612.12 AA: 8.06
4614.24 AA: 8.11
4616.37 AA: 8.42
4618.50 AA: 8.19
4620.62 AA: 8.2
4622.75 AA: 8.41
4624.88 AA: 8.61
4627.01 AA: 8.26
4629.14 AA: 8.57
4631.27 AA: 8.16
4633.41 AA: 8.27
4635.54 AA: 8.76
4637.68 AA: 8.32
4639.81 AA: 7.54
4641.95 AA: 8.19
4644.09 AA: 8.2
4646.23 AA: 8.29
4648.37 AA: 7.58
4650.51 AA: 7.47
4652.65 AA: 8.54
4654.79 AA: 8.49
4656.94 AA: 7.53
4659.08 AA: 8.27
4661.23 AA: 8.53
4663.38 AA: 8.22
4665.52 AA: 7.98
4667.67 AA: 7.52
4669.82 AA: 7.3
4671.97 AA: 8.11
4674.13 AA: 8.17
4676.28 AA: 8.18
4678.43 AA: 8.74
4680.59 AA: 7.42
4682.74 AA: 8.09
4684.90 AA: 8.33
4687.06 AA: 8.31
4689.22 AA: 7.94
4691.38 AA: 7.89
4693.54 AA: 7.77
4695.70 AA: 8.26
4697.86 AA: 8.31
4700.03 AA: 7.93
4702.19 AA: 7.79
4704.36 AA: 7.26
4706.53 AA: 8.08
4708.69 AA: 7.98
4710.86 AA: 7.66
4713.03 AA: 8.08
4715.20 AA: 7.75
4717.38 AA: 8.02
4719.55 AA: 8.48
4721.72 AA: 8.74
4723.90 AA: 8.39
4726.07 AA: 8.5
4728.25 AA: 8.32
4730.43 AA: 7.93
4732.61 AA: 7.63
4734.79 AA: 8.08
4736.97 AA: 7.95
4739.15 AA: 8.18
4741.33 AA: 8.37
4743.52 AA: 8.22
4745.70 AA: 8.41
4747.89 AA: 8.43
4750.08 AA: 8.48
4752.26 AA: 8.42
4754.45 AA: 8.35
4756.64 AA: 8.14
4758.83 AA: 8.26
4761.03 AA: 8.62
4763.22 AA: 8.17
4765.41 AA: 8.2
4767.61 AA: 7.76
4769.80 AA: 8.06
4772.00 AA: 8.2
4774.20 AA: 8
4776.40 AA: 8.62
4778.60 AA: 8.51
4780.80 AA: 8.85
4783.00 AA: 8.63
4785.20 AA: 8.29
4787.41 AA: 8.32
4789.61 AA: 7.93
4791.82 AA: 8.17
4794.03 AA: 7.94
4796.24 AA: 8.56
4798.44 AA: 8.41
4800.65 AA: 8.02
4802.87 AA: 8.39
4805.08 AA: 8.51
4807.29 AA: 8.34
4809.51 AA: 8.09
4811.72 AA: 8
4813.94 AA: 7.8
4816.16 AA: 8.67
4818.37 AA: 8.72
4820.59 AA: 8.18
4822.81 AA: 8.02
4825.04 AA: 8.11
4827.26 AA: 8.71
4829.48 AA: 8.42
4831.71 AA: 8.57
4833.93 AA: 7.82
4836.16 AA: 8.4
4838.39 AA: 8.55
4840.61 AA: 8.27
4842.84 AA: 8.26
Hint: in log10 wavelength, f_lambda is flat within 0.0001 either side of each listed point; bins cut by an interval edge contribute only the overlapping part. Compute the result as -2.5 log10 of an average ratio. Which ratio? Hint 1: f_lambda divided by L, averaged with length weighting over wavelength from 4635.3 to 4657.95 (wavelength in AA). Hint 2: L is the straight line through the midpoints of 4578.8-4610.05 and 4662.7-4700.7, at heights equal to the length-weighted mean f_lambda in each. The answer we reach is 0.01 mag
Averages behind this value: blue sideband 8.24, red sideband 8.03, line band 8.06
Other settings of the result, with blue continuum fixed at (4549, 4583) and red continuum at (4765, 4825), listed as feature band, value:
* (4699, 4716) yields 0.055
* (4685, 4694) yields 0.026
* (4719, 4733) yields -0.010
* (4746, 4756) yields -0.021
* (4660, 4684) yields 0.025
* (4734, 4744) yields 0.011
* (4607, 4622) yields -0.008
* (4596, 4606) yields -0.009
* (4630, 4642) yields -0.002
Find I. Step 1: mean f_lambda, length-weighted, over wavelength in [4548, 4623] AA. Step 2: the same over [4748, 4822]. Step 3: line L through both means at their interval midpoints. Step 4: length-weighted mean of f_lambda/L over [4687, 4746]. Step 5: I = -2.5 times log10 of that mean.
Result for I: 0.03 mag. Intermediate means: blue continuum 8.22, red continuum 8.29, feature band 8.07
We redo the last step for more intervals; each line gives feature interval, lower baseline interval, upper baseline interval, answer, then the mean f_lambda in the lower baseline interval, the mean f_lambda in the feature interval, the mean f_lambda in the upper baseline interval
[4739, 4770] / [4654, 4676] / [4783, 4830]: -0.014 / 8.01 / 8.28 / 8.27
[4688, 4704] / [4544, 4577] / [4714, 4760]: 0.036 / 8.16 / 7.95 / 8.24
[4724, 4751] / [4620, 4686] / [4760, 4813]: 0.001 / 8.14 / 8.21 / 8.27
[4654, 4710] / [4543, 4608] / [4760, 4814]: 0.030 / 8.21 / 8.01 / 8.26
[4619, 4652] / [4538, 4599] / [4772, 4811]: 0.003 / 8.17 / 8.19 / 8.32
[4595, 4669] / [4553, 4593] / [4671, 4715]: -0.011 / 8.23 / 8.2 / 8.01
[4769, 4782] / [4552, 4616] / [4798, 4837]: -0.014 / 8.25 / 8.38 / 8.28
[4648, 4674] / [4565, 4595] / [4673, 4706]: 0.013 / 8.21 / 7.98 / 8.02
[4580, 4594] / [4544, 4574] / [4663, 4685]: -0.006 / 8.12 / 8.14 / 7.99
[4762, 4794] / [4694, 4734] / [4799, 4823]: -0.008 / 8.06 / 8.26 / 8.26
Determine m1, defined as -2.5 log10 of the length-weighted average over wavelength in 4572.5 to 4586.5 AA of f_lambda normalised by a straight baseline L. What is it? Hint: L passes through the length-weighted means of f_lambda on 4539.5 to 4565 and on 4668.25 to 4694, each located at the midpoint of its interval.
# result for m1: -0.01 mag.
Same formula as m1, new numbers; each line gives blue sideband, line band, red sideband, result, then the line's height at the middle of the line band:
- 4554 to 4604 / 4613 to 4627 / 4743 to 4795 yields -0.010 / 8.24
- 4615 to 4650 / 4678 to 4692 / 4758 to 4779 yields 0.021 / 8.23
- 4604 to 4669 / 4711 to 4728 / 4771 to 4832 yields 0.002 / 8.26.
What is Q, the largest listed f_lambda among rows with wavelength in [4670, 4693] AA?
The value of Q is 8.74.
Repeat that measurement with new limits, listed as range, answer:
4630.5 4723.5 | 8.76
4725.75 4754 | 8.5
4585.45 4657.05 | 8.78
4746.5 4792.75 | 8.85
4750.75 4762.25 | 8.62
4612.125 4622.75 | 8.42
